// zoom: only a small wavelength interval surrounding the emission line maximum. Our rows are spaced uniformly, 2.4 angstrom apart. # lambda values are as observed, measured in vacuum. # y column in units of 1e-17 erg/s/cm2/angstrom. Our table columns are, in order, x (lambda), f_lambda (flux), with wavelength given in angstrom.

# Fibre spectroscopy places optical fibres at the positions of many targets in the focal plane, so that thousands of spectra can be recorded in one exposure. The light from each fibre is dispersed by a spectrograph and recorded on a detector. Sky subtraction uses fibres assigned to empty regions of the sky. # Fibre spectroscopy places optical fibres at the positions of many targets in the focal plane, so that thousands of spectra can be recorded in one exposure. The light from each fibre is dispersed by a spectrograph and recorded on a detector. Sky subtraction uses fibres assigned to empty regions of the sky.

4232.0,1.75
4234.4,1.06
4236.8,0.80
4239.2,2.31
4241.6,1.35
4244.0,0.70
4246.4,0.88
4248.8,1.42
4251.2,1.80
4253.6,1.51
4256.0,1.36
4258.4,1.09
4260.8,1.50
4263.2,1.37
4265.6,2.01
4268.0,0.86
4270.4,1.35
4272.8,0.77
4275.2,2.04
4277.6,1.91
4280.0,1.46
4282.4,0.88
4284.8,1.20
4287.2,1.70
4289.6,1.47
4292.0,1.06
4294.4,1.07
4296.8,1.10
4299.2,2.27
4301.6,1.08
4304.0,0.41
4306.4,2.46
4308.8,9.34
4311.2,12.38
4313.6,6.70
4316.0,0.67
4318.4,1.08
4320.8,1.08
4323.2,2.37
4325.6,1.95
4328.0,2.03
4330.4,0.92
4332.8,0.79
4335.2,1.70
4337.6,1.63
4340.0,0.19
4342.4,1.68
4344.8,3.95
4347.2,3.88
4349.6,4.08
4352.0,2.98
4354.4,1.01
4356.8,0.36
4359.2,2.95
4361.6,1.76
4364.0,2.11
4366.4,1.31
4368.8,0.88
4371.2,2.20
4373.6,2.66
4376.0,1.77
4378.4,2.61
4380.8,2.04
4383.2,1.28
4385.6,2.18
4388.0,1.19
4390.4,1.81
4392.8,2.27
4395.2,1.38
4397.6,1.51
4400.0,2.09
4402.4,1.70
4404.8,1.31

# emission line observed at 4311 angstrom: [O II]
